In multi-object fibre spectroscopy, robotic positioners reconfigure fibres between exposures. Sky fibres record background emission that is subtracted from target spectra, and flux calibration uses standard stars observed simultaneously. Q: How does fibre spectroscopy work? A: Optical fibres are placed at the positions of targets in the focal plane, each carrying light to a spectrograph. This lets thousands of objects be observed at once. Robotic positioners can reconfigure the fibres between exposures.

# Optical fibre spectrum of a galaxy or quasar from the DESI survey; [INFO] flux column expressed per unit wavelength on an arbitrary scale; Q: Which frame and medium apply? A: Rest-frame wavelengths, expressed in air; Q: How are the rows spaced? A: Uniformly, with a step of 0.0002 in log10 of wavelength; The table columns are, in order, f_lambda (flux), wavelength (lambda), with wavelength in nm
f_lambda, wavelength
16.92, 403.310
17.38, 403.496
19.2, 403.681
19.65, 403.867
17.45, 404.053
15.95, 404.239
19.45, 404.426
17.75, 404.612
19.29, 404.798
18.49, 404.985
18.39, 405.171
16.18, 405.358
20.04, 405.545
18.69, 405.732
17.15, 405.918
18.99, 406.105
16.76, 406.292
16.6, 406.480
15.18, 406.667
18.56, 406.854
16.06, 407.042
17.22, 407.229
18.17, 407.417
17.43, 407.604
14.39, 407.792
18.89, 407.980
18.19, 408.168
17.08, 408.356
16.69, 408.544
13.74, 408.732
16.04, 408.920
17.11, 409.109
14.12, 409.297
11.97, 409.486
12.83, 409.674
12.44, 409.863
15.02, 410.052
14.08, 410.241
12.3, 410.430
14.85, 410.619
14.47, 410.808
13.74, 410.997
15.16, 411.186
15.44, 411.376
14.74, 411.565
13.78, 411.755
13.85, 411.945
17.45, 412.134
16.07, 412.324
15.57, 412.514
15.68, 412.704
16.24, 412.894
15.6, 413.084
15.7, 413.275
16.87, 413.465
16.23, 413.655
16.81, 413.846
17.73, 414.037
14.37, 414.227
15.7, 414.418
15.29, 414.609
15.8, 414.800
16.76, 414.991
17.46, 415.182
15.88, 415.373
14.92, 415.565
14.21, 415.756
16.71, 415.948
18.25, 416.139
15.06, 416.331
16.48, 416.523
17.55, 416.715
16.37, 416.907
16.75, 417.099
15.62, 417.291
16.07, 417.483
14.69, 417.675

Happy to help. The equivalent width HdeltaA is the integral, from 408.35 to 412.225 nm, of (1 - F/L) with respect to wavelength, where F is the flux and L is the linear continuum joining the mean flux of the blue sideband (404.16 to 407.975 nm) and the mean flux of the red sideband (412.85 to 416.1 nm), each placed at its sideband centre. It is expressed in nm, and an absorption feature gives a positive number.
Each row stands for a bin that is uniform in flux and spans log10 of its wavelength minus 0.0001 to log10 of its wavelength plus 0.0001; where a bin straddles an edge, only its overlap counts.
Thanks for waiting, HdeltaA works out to 0.52 nm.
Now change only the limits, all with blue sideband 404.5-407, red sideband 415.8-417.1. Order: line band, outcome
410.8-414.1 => 0.28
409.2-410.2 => 0.23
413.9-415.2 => 0.06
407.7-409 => 0.08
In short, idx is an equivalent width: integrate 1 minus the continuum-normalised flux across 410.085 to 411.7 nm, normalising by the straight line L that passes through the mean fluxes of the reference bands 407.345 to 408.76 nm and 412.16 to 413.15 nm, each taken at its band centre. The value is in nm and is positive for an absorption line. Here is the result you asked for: 0.19 nm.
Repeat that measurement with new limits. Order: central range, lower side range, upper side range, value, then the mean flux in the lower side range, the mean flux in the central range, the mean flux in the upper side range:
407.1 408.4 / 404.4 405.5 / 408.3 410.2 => -0.12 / 18.3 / 17.3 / 14.6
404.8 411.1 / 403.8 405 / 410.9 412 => 0.09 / 18.2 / 16.2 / 14.5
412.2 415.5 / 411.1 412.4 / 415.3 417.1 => -0.09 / 15.2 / 16.1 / 16.2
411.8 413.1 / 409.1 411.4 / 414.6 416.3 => -0.07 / 14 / 15.7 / 16.1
